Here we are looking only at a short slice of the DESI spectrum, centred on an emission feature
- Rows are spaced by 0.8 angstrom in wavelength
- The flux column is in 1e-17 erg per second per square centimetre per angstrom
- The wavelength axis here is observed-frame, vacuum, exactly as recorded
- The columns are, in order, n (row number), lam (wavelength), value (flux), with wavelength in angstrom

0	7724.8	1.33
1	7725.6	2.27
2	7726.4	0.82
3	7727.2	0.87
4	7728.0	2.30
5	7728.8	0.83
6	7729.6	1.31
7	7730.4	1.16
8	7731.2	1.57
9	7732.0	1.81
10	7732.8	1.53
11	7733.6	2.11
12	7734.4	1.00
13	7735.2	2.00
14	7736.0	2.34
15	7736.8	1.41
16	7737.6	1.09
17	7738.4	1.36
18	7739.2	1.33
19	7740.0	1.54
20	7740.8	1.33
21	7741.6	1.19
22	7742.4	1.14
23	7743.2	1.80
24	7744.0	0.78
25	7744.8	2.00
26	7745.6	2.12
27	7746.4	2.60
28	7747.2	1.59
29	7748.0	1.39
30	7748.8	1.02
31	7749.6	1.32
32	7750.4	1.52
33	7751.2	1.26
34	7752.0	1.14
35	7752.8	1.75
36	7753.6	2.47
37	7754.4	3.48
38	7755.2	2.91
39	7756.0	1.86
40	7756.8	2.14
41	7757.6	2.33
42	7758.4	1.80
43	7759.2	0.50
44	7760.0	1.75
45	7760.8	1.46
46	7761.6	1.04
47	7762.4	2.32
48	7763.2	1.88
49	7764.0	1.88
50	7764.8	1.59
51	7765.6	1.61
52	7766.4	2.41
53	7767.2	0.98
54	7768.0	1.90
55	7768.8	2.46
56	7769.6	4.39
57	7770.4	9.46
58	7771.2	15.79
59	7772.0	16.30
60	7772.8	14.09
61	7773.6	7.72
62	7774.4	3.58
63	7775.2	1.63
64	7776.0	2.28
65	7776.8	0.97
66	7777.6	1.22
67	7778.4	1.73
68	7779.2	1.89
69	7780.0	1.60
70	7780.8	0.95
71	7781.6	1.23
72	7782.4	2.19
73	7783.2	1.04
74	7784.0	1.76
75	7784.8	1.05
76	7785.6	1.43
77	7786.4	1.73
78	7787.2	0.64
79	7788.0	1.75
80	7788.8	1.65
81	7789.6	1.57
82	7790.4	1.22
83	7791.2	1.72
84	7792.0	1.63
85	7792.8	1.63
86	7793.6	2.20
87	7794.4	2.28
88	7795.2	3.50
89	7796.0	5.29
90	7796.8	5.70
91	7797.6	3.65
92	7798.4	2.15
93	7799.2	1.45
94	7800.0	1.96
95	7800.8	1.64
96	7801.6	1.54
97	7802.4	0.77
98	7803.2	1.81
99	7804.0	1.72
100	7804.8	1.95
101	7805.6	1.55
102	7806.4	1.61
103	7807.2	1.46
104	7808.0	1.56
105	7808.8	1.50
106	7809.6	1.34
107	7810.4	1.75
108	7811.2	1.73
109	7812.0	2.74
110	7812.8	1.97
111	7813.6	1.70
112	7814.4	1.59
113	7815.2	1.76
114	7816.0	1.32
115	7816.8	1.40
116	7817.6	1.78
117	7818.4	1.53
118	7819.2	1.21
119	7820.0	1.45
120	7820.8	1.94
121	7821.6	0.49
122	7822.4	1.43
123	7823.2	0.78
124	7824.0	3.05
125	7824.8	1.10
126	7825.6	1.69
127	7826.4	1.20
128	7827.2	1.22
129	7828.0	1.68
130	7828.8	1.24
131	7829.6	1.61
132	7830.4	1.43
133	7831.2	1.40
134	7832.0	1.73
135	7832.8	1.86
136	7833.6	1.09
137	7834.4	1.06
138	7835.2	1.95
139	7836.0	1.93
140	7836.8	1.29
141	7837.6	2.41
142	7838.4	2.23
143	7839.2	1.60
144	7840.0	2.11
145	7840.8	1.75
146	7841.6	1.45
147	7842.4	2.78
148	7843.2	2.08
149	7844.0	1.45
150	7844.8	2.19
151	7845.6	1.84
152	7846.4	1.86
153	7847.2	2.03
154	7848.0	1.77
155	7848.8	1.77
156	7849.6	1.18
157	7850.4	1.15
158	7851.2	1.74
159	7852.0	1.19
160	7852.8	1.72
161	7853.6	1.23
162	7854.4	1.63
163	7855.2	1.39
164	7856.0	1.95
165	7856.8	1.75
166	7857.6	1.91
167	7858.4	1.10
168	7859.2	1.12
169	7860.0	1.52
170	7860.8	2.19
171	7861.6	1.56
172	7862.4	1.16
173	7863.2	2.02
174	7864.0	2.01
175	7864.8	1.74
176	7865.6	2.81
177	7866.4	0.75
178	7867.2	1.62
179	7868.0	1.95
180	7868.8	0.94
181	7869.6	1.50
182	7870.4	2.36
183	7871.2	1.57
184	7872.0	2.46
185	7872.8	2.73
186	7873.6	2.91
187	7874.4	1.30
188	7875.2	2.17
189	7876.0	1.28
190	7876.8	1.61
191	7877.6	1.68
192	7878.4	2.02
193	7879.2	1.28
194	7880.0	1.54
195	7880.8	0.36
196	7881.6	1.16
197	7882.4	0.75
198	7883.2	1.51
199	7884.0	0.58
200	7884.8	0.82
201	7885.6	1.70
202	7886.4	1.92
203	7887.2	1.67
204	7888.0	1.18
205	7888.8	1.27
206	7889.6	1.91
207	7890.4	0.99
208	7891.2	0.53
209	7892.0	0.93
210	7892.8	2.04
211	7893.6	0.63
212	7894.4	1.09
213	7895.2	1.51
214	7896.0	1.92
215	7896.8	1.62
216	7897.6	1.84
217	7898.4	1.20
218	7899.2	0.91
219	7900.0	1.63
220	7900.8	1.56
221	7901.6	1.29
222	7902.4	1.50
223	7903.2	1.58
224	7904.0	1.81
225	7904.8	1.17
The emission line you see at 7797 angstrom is [N II]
